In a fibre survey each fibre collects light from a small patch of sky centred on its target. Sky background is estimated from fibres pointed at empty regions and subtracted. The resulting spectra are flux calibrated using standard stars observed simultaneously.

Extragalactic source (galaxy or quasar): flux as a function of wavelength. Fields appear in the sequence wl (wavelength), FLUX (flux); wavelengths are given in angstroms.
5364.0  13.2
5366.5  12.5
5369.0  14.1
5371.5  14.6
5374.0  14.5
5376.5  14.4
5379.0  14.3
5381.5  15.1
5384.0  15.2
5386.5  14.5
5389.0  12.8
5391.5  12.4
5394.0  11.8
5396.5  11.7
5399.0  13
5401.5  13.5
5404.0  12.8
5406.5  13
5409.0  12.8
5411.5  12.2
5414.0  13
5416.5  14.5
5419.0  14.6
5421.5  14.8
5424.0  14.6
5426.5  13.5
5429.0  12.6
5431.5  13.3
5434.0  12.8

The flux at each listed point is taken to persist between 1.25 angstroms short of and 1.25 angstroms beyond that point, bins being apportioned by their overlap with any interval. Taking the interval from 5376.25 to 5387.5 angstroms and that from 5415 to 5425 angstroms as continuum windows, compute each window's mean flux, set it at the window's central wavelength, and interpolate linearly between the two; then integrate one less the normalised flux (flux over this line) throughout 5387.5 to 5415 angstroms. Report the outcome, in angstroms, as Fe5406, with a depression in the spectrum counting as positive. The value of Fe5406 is 3.76 angstroms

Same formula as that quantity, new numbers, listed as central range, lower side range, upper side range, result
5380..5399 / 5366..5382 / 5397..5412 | 0.3 angstroms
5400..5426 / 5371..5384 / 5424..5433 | 0.3 angstroms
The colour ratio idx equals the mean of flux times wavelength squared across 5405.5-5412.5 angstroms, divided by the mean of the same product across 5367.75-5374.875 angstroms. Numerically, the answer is 0.89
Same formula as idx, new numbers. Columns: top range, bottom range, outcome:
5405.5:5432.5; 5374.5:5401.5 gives 1.01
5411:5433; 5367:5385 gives 0.96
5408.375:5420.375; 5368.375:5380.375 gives 0.95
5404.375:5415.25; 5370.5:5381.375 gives 0.89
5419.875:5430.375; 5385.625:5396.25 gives 1.11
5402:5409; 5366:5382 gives 0.92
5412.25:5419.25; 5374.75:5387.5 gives 0.95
